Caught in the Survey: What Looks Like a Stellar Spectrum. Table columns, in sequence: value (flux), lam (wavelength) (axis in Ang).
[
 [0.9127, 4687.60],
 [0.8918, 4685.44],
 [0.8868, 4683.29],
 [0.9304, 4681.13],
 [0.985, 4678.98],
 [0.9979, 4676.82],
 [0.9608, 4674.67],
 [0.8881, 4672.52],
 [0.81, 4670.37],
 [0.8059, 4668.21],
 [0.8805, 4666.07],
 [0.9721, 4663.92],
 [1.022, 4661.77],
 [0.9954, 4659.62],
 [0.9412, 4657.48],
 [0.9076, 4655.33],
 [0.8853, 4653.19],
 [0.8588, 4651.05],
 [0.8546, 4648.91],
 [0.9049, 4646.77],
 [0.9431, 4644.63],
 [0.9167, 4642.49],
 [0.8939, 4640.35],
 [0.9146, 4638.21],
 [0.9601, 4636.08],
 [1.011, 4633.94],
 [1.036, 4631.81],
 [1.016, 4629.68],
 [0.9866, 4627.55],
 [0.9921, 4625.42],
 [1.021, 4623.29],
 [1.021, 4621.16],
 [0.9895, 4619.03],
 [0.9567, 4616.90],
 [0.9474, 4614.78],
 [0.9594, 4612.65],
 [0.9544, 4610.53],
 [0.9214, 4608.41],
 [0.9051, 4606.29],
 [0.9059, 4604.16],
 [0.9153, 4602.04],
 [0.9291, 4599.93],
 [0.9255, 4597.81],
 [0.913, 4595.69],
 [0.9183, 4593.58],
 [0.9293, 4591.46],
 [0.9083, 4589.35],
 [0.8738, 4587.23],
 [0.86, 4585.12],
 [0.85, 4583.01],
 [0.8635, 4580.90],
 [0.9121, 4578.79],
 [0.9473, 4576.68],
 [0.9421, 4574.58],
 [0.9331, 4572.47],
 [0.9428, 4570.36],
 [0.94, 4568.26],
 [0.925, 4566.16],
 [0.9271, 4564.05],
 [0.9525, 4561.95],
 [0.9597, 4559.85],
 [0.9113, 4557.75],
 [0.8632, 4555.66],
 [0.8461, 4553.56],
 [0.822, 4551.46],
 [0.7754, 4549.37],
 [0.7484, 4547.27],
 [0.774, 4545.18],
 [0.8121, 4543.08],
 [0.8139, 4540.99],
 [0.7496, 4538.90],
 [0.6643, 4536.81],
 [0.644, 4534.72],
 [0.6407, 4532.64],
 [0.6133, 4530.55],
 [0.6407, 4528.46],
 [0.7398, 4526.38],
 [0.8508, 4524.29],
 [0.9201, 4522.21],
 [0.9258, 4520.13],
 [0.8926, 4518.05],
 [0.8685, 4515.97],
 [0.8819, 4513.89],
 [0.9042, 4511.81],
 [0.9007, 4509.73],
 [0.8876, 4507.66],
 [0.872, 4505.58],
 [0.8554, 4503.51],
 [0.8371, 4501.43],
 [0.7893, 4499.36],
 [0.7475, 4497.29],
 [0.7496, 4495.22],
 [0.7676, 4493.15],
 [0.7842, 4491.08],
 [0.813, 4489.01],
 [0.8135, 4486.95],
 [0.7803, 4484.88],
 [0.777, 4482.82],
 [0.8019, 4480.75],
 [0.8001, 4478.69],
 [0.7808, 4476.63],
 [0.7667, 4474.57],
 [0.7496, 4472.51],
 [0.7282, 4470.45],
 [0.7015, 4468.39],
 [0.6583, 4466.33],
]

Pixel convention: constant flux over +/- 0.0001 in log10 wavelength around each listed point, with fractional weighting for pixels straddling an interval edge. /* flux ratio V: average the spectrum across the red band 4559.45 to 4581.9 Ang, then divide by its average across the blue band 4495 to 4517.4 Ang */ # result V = 1.10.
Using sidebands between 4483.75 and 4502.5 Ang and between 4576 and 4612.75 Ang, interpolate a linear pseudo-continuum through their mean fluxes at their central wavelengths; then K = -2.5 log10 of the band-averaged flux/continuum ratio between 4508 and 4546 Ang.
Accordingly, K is 0.05 mag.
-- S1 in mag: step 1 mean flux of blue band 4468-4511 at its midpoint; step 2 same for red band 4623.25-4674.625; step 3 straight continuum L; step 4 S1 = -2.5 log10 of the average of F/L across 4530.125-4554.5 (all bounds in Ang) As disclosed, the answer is 0.13 mag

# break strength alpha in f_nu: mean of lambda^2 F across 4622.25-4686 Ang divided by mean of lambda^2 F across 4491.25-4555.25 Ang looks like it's 1.2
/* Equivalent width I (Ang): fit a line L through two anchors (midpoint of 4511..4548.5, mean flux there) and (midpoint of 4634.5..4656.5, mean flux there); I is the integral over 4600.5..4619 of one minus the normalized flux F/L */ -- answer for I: -1.5 Ang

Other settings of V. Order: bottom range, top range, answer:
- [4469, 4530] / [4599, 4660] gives 1.16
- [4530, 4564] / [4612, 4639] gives 1.24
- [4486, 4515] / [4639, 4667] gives 1.11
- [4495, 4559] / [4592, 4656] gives 1.17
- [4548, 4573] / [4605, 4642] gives 1.08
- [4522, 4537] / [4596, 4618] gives 1.32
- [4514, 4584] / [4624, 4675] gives 1.11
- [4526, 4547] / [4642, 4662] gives 1.29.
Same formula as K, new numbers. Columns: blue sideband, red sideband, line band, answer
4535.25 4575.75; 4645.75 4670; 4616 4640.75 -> -0.11 mag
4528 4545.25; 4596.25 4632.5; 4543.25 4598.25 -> -0.09 mag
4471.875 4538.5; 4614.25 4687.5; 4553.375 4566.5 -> -0.08 mag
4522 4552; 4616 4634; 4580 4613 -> 0.01 mag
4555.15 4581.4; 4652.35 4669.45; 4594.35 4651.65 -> -0.02 mag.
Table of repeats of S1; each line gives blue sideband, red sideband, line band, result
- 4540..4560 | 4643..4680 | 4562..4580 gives -0.11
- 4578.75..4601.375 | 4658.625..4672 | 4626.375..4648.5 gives -0.06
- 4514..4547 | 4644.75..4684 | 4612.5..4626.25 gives -0.14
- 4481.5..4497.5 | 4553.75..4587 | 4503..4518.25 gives -0.09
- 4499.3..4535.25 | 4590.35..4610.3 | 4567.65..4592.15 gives -0.02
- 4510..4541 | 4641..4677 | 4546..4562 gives -0.05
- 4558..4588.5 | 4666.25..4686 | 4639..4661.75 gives -0.01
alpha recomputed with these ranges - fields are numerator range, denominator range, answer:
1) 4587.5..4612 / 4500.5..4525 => 1.08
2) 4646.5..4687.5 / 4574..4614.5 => 1.03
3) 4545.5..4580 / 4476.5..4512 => 1.13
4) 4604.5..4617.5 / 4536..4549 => 1.27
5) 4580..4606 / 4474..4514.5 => 1.15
